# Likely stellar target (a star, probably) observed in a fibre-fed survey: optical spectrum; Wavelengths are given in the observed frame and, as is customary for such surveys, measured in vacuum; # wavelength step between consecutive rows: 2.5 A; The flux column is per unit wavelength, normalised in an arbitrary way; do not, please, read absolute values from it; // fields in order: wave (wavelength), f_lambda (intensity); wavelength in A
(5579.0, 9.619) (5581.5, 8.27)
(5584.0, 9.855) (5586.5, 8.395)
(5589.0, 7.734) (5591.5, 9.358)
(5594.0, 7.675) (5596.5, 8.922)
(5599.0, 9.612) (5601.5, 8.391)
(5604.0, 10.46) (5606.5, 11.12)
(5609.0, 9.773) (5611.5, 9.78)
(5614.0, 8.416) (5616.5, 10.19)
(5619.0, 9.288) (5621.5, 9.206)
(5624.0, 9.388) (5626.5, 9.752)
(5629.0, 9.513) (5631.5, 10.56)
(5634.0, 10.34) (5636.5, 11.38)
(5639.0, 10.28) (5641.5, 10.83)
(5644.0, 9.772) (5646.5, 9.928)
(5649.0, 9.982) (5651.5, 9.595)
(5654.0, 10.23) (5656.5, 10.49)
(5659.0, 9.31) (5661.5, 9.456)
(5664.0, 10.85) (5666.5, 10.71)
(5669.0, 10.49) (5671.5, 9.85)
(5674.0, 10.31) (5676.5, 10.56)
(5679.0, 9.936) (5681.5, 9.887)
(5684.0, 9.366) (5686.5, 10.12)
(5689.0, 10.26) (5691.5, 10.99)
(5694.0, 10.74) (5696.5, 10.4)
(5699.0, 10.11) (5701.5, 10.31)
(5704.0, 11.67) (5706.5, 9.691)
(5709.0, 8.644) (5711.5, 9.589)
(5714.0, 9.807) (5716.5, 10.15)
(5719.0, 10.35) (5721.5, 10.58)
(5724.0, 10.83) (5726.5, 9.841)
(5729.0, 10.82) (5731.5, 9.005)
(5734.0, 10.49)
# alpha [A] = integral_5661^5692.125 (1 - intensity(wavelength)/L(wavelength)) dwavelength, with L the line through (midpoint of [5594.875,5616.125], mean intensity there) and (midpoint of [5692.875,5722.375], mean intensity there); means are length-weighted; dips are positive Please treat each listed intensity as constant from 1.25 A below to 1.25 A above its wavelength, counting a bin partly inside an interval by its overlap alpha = -0.75 A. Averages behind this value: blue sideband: 9.55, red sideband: 10.2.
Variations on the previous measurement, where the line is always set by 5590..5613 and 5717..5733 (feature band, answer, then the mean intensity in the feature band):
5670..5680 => -0.3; 10.2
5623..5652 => -1.4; 10.1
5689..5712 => -0.4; 10.3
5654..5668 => -0.5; 10.2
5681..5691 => 0.0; 9.99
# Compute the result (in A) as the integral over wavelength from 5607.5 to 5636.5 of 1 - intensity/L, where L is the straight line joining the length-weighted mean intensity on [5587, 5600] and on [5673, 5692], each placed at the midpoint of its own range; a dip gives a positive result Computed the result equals -2.0 A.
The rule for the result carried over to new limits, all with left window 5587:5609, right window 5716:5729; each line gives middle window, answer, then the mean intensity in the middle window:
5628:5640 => -1.1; 10.4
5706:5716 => 0.8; 9.47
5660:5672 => -0.5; 10.3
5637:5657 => -1.1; 10.2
